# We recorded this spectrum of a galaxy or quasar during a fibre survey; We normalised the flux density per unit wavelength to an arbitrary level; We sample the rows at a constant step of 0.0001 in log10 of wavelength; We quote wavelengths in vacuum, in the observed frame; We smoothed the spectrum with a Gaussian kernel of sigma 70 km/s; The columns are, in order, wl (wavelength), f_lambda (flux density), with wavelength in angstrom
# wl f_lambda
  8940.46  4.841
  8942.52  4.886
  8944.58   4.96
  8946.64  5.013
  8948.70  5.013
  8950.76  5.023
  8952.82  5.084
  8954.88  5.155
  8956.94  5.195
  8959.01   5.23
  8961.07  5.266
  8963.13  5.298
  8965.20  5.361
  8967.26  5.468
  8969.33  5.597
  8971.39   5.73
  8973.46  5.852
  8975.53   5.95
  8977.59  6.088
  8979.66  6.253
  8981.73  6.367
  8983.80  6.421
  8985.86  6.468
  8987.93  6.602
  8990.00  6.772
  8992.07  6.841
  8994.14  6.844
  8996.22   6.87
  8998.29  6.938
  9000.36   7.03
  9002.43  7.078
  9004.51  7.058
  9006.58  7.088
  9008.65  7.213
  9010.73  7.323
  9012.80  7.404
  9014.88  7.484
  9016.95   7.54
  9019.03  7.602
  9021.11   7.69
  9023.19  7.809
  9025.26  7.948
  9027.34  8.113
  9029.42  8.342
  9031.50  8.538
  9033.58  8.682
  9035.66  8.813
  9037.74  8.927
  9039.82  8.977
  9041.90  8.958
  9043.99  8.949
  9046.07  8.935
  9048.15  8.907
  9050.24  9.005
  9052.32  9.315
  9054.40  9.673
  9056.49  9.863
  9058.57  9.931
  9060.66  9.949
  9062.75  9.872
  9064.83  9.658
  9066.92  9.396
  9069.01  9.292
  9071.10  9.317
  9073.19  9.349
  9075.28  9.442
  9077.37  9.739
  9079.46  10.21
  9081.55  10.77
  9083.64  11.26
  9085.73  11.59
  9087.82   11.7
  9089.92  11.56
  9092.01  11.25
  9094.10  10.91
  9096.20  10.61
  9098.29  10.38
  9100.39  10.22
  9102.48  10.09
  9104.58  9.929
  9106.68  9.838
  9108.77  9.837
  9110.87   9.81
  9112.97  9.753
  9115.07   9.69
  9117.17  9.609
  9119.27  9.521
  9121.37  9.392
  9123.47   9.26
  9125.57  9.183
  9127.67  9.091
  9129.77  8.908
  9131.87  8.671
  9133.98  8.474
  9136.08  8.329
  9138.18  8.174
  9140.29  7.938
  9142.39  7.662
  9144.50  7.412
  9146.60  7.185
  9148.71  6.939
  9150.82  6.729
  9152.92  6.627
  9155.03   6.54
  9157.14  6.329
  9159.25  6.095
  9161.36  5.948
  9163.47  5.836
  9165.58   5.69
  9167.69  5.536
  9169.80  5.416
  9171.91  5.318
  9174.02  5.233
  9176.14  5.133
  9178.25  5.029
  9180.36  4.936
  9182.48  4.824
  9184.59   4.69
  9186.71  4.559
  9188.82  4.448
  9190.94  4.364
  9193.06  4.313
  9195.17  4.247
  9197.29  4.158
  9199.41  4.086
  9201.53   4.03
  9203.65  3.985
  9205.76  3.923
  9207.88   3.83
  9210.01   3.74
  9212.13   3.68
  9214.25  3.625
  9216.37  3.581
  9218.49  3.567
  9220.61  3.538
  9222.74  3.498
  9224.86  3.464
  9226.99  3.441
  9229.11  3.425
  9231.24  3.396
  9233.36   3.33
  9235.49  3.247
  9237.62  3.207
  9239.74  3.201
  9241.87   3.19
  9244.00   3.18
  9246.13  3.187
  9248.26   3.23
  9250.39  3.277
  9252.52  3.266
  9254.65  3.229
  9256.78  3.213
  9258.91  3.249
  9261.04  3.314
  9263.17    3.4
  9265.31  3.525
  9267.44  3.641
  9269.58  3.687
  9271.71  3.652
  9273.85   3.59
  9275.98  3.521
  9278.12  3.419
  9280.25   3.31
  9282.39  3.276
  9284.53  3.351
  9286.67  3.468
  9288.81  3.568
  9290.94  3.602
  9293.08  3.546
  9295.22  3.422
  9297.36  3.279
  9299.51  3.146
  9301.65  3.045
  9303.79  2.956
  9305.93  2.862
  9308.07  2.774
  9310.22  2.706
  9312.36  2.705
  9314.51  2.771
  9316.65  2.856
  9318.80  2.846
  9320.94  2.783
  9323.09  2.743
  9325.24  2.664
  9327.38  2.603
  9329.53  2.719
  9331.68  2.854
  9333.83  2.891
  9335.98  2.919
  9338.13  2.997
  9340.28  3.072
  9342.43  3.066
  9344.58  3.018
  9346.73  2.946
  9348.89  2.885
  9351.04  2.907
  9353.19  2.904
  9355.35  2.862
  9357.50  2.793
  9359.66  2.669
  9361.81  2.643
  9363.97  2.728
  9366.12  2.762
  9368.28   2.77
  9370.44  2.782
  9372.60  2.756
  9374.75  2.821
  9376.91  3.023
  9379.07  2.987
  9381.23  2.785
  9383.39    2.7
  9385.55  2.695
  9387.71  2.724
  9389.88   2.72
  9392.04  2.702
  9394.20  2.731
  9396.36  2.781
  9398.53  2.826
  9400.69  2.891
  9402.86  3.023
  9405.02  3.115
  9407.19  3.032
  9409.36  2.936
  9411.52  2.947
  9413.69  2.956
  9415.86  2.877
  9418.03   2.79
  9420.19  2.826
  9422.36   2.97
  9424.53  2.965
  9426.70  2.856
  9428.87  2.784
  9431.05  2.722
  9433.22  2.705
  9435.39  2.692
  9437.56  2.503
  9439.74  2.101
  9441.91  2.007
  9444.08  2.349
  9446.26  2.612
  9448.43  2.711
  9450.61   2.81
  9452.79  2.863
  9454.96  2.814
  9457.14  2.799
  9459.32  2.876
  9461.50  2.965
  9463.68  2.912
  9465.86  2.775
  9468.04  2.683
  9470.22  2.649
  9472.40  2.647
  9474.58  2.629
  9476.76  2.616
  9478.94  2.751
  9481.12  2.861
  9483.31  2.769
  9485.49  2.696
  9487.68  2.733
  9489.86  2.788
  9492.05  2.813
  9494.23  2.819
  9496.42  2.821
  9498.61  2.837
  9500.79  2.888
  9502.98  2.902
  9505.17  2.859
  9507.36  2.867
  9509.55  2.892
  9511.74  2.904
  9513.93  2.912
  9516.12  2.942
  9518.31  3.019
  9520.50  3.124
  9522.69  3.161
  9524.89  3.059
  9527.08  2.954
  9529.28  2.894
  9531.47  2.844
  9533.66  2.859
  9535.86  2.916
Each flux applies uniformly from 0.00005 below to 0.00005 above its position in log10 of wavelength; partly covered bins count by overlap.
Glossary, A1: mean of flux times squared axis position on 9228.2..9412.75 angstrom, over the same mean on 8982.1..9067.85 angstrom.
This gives 0.40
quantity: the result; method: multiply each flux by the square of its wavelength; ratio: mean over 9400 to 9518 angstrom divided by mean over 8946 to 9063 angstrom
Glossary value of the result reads 0.42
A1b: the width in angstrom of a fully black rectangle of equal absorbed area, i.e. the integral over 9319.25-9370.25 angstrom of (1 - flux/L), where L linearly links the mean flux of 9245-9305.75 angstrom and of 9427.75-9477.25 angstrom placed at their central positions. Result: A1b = 4.2 angstrom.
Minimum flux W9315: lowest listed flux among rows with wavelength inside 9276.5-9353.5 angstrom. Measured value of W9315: 2.603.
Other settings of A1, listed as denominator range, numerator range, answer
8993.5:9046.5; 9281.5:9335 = 0.41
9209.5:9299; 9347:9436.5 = 0.85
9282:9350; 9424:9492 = 0.92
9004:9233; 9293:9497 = 0.40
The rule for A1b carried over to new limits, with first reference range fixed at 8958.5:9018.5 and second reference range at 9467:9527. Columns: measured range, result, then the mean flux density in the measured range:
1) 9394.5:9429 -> 5.40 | 2.91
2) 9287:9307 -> 4.68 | 3.28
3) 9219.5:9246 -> 7.82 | 3.34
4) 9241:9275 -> 8.85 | 3.37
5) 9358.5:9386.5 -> 7.15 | 2.78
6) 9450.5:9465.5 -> 1.24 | 2.86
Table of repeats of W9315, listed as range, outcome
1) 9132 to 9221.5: 3.538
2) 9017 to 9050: 7.602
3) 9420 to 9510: 2.007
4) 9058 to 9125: 9.26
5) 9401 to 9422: 2.79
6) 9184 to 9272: 3.18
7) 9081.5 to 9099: 10.38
